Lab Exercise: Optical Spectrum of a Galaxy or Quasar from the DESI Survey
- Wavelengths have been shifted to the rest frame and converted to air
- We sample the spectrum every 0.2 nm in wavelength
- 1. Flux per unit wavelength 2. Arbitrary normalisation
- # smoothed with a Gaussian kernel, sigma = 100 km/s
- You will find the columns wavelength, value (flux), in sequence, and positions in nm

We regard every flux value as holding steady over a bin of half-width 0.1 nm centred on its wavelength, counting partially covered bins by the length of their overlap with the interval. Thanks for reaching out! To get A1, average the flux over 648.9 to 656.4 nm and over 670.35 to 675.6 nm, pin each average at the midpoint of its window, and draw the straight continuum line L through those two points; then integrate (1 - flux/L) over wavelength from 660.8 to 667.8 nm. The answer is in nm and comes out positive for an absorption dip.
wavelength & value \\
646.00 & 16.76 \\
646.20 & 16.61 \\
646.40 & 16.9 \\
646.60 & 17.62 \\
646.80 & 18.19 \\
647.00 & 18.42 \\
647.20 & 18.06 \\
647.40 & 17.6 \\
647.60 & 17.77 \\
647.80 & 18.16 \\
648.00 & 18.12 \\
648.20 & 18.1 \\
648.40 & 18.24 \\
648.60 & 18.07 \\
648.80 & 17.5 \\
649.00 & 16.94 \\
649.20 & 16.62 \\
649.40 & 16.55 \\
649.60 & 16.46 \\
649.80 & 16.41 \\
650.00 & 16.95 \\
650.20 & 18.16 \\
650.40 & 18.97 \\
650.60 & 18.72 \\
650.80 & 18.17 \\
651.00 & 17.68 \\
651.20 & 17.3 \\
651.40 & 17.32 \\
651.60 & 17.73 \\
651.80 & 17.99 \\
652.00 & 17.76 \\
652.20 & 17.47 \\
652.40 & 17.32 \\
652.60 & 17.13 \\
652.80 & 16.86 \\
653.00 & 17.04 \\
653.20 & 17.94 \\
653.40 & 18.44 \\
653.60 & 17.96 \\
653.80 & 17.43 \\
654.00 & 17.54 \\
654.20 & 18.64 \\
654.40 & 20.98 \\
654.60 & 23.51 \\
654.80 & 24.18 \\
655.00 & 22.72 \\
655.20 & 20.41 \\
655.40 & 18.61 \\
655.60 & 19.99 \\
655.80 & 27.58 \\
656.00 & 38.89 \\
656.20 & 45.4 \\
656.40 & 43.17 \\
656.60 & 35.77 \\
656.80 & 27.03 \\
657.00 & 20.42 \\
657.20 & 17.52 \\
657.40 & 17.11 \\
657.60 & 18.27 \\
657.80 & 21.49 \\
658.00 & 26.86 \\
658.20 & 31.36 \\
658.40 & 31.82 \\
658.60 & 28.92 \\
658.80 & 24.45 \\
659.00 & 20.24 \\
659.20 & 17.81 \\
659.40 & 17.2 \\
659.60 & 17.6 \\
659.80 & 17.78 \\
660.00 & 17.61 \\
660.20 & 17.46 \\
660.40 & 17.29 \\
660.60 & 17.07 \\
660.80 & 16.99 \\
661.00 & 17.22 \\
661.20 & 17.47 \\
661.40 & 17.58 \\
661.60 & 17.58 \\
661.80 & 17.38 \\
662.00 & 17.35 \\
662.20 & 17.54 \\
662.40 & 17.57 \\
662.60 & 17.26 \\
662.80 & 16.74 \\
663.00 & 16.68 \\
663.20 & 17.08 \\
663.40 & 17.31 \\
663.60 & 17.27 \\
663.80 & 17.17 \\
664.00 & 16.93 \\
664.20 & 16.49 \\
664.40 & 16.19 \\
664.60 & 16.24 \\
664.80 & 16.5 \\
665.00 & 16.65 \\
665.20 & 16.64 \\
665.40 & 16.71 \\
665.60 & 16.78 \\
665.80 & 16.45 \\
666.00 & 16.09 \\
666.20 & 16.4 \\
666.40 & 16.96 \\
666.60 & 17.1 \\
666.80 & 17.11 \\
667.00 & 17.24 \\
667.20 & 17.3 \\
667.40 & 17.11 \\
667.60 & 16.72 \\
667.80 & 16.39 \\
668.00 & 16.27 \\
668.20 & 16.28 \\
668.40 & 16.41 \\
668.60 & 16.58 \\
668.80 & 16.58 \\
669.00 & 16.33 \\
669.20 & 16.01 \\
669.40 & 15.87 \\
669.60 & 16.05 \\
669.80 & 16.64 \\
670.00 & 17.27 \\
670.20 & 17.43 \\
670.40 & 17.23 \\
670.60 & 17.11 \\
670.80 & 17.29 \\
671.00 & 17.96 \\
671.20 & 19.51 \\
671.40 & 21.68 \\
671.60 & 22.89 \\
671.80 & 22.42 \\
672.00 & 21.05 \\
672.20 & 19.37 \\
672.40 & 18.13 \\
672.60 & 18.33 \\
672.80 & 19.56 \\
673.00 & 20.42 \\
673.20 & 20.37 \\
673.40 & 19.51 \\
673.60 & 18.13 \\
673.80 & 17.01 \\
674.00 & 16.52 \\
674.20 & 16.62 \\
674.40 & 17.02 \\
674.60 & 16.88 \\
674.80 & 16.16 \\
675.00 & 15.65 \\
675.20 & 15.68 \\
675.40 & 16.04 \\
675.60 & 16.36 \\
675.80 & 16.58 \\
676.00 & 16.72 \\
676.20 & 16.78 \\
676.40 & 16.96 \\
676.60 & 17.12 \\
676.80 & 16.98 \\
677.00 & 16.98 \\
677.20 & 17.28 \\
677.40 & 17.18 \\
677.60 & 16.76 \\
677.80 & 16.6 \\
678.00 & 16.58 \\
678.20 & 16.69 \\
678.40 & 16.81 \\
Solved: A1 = 0.80 nm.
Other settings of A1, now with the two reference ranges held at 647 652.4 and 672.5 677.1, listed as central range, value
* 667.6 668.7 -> 0.06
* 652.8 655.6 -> -0.31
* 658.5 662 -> -0.23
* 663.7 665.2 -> 0.07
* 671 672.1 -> -0.24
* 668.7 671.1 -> 0.08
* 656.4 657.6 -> -0.49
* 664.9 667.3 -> 0.09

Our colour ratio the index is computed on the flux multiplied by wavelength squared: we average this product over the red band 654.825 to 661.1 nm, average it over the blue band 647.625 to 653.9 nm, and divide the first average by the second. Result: 1.4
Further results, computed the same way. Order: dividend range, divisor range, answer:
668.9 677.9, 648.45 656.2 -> 0.97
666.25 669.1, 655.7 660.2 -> 0.68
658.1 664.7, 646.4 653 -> 1.10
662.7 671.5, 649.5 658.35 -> 0.82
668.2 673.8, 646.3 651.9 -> 1.11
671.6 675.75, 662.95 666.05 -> 1.12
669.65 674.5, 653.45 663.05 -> 0.90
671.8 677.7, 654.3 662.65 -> 0.83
